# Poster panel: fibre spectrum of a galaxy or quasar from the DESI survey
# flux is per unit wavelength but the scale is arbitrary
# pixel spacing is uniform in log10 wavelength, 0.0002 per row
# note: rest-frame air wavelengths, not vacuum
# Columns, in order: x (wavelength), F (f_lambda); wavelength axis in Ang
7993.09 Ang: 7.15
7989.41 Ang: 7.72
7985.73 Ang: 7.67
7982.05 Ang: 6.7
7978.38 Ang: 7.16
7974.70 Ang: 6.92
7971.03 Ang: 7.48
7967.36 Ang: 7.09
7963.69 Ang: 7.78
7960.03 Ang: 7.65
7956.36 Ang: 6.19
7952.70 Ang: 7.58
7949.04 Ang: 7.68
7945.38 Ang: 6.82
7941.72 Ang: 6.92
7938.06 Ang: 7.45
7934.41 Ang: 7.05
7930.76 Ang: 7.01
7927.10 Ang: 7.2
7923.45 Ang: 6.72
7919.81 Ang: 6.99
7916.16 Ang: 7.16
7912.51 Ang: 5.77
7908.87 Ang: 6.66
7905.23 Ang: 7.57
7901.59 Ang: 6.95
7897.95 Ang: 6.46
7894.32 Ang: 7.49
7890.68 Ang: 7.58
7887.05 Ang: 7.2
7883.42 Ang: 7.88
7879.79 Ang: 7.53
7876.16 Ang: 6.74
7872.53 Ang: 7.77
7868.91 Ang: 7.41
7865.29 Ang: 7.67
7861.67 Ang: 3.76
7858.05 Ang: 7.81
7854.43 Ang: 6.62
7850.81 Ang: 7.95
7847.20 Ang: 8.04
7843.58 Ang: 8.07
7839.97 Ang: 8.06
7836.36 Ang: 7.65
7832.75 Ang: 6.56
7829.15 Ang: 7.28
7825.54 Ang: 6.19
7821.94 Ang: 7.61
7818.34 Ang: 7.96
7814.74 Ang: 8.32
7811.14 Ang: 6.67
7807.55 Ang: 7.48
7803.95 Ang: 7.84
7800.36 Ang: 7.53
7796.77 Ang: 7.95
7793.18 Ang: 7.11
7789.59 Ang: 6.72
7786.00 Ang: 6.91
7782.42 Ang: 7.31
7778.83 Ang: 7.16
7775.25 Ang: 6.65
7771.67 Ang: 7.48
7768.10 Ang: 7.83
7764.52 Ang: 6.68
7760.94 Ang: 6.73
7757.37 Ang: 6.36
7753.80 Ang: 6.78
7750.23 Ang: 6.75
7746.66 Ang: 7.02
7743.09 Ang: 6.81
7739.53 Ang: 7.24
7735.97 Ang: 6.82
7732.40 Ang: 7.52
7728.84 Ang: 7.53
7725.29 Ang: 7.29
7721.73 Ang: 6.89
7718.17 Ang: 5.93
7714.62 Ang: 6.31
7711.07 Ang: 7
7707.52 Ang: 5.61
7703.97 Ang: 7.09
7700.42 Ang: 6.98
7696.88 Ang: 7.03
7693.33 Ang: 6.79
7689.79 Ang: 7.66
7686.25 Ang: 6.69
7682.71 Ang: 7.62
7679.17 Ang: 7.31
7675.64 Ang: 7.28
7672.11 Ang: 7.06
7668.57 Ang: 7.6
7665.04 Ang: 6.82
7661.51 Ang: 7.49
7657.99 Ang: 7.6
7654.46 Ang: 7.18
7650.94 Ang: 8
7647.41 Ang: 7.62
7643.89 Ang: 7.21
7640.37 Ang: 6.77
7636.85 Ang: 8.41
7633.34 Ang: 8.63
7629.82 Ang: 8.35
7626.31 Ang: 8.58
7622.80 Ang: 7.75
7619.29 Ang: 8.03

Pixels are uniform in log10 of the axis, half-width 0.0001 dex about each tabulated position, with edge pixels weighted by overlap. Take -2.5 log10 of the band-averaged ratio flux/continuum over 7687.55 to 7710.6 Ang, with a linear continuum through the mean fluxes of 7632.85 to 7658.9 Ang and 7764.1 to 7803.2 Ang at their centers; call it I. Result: 0.094 mag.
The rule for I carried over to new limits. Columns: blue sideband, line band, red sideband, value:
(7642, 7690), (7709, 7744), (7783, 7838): 0.063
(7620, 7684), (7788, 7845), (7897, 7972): -0.020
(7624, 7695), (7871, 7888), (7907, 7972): -0.039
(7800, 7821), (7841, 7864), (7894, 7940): 0.043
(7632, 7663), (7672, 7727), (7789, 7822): 0.106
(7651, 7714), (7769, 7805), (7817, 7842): -0.001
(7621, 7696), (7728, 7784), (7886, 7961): 0.049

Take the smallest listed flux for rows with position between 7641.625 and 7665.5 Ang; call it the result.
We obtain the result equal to 6.82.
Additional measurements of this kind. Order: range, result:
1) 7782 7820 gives 6.67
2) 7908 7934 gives 5.77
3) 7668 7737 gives 5.61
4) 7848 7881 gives 3.76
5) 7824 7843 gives 6.19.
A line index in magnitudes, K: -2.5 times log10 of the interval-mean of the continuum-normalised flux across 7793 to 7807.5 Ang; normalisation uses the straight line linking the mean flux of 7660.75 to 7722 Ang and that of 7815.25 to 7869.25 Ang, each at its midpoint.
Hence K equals -0.07 mag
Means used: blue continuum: 6.94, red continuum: 7.26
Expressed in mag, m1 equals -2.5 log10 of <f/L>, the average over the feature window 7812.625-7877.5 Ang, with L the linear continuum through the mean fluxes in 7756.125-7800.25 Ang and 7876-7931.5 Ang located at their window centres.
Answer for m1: -0.03 mag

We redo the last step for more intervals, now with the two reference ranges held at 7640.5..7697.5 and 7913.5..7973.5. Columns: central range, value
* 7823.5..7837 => 0.05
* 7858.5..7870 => 0.13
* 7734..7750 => 0.05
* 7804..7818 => -0.05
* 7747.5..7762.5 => 0.09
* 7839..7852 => -0.12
